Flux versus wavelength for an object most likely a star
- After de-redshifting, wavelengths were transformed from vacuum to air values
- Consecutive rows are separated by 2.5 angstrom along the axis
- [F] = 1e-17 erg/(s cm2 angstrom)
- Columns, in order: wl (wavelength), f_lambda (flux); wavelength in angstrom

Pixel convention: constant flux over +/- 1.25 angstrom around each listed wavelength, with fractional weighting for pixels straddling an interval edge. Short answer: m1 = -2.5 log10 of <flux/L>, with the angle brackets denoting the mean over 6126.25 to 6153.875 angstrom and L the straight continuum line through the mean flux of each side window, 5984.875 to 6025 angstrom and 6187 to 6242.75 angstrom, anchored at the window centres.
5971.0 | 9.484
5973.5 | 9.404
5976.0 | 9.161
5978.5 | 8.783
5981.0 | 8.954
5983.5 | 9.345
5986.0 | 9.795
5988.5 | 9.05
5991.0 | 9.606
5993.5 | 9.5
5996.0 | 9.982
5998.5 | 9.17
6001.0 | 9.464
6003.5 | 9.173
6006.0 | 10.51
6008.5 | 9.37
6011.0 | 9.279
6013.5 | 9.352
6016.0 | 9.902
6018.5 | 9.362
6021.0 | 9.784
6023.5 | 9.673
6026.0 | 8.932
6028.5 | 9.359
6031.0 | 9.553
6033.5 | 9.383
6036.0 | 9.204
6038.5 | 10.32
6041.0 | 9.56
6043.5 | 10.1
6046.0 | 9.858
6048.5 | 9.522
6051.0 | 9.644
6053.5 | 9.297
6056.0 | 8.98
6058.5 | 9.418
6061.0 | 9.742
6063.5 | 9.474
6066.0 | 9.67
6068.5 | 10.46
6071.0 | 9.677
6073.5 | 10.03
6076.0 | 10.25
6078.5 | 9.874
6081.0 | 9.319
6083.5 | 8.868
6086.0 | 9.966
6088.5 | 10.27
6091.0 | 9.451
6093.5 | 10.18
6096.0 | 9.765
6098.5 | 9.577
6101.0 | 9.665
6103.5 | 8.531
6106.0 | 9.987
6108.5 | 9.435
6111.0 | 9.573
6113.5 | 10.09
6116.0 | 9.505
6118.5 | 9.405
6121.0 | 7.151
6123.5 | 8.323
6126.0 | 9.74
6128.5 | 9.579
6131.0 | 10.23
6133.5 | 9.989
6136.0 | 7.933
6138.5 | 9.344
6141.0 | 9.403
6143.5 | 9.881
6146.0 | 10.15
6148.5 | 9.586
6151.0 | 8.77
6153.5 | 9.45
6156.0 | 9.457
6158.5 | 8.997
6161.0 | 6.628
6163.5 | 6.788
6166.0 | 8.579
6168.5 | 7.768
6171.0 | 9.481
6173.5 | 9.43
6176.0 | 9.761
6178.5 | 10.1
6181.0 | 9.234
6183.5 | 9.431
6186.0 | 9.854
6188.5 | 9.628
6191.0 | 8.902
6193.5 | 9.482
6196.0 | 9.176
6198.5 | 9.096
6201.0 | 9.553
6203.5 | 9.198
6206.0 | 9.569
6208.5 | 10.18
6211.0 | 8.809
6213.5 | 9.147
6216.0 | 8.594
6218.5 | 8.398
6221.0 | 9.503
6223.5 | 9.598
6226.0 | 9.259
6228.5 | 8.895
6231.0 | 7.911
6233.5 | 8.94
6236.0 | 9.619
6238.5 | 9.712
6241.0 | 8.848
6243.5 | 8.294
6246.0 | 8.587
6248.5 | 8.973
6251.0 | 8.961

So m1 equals -0.02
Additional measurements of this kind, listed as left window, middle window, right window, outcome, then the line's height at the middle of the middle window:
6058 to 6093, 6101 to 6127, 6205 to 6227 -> 0.049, 9.62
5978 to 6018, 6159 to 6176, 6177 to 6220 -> 0.132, 9.34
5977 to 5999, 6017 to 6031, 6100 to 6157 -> -0.010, 9.36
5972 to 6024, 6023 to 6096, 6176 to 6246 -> -0.031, 9.39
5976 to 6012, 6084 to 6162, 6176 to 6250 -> -0.008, 9.29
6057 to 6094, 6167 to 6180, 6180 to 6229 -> 0.012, 9.4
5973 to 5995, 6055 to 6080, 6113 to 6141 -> -0.060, 9.23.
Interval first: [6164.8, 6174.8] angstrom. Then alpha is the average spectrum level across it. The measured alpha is 8.82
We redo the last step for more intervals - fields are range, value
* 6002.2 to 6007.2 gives 9.83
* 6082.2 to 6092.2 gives 9.64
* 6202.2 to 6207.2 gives 9.38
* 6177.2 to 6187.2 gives 9.65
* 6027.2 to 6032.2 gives 9.45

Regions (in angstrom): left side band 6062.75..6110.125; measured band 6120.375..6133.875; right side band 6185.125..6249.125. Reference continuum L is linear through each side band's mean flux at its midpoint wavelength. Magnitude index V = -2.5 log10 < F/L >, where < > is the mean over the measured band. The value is 0.037 mag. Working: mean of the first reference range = 9.71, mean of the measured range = 9.21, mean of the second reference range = 9.14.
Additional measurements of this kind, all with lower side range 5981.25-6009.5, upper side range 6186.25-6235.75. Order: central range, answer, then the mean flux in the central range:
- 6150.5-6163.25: 0.092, 8.51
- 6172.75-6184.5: -0.043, 9.6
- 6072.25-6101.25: -0.045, 9.77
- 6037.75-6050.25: -0.045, 9.84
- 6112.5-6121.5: 0.019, 9.17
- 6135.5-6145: 0.003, 9.26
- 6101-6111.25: -0.006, 9.4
